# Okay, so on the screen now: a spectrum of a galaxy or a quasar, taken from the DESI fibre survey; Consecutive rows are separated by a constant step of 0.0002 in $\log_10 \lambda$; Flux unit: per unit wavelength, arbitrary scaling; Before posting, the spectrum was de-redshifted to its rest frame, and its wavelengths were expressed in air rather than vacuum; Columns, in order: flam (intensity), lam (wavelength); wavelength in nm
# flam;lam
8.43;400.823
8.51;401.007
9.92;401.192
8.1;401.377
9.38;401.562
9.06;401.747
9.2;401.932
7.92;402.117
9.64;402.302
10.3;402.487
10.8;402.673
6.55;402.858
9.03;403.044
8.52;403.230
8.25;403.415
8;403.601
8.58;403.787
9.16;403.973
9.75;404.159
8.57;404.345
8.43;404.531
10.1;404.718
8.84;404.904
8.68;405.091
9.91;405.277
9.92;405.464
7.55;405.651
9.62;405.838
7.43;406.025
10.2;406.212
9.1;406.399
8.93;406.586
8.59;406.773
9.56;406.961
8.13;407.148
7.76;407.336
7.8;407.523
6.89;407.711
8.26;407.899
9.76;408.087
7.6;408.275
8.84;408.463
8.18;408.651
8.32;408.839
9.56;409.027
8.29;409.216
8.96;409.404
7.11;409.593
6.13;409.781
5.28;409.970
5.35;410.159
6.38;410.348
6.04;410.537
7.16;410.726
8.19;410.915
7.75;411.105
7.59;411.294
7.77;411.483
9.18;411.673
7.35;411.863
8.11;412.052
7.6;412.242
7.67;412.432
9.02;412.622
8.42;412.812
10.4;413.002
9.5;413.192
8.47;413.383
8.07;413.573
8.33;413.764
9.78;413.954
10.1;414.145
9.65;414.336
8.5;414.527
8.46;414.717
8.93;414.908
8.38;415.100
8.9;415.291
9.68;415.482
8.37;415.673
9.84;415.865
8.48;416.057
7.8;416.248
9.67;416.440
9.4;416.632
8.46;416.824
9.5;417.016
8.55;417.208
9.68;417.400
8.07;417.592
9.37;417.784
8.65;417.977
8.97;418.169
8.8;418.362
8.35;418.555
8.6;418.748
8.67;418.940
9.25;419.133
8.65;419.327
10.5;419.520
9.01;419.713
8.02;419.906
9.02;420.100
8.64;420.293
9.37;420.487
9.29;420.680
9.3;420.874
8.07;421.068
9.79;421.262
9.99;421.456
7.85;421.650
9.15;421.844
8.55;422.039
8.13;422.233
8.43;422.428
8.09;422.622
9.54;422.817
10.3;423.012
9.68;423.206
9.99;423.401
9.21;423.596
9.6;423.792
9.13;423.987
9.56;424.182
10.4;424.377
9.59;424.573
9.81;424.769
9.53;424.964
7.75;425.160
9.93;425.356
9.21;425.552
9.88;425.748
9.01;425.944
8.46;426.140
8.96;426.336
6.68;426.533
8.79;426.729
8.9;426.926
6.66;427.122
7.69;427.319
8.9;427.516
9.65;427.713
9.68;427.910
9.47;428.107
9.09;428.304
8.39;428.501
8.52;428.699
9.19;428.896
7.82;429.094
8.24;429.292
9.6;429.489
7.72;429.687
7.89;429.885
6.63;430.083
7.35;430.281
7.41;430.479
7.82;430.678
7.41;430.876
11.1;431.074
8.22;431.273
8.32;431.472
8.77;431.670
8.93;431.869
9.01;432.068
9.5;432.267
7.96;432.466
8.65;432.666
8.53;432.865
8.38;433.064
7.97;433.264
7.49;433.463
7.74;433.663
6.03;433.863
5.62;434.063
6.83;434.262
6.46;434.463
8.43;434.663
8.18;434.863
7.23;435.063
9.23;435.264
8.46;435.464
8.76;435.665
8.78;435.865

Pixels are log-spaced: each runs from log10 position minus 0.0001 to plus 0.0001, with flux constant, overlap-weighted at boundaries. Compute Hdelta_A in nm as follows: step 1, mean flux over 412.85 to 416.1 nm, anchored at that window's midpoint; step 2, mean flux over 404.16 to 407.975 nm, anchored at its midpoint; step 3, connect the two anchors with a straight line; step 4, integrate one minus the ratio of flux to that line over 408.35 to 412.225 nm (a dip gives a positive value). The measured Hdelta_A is 0.573 nm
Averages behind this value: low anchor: 8.74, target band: 7.58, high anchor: 9.05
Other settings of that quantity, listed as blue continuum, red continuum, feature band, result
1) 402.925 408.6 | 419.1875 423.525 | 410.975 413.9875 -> 0.15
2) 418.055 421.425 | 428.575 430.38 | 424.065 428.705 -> -0.31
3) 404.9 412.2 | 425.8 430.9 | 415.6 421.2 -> -0.48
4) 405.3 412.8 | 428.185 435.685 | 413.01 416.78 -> -0.43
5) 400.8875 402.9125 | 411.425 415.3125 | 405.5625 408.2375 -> 0.12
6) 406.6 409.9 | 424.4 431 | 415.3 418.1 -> -0.20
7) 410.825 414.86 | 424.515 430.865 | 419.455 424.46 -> -0.36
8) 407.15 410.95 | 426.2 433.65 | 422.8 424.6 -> -0.34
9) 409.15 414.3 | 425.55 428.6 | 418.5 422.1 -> -0.26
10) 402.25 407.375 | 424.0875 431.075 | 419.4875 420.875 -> -0.05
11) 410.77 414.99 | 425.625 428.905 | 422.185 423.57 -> -0.09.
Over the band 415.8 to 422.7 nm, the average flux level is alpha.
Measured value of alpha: 8.89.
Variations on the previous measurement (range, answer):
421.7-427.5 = 8.97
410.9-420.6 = 8.78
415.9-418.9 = 8.84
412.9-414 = 9.06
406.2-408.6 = 8.51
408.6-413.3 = 7.81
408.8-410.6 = 7.12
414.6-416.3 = 8.78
